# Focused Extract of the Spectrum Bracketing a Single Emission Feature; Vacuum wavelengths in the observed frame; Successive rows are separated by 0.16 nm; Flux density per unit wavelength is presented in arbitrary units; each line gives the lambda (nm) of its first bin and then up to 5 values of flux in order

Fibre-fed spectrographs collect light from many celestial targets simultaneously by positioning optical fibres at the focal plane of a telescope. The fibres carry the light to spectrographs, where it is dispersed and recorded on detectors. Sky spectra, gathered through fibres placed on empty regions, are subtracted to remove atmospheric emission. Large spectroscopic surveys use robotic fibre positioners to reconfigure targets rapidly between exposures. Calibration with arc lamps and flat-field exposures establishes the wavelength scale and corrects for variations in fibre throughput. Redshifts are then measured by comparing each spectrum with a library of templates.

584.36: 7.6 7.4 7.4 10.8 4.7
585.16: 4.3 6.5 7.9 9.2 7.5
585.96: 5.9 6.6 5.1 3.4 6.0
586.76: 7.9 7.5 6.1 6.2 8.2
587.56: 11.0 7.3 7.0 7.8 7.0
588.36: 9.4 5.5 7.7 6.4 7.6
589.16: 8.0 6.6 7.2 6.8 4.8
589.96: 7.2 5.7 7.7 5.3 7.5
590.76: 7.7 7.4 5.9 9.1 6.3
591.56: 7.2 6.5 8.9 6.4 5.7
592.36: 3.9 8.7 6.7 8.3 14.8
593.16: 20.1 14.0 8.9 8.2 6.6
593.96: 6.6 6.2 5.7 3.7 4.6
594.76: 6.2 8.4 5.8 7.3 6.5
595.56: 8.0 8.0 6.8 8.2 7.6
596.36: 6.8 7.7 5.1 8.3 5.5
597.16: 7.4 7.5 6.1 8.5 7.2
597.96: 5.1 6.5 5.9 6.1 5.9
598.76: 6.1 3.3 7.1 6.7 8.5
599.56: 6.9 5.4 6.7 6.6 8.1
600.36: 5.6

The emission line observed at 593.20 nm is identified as [O III]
